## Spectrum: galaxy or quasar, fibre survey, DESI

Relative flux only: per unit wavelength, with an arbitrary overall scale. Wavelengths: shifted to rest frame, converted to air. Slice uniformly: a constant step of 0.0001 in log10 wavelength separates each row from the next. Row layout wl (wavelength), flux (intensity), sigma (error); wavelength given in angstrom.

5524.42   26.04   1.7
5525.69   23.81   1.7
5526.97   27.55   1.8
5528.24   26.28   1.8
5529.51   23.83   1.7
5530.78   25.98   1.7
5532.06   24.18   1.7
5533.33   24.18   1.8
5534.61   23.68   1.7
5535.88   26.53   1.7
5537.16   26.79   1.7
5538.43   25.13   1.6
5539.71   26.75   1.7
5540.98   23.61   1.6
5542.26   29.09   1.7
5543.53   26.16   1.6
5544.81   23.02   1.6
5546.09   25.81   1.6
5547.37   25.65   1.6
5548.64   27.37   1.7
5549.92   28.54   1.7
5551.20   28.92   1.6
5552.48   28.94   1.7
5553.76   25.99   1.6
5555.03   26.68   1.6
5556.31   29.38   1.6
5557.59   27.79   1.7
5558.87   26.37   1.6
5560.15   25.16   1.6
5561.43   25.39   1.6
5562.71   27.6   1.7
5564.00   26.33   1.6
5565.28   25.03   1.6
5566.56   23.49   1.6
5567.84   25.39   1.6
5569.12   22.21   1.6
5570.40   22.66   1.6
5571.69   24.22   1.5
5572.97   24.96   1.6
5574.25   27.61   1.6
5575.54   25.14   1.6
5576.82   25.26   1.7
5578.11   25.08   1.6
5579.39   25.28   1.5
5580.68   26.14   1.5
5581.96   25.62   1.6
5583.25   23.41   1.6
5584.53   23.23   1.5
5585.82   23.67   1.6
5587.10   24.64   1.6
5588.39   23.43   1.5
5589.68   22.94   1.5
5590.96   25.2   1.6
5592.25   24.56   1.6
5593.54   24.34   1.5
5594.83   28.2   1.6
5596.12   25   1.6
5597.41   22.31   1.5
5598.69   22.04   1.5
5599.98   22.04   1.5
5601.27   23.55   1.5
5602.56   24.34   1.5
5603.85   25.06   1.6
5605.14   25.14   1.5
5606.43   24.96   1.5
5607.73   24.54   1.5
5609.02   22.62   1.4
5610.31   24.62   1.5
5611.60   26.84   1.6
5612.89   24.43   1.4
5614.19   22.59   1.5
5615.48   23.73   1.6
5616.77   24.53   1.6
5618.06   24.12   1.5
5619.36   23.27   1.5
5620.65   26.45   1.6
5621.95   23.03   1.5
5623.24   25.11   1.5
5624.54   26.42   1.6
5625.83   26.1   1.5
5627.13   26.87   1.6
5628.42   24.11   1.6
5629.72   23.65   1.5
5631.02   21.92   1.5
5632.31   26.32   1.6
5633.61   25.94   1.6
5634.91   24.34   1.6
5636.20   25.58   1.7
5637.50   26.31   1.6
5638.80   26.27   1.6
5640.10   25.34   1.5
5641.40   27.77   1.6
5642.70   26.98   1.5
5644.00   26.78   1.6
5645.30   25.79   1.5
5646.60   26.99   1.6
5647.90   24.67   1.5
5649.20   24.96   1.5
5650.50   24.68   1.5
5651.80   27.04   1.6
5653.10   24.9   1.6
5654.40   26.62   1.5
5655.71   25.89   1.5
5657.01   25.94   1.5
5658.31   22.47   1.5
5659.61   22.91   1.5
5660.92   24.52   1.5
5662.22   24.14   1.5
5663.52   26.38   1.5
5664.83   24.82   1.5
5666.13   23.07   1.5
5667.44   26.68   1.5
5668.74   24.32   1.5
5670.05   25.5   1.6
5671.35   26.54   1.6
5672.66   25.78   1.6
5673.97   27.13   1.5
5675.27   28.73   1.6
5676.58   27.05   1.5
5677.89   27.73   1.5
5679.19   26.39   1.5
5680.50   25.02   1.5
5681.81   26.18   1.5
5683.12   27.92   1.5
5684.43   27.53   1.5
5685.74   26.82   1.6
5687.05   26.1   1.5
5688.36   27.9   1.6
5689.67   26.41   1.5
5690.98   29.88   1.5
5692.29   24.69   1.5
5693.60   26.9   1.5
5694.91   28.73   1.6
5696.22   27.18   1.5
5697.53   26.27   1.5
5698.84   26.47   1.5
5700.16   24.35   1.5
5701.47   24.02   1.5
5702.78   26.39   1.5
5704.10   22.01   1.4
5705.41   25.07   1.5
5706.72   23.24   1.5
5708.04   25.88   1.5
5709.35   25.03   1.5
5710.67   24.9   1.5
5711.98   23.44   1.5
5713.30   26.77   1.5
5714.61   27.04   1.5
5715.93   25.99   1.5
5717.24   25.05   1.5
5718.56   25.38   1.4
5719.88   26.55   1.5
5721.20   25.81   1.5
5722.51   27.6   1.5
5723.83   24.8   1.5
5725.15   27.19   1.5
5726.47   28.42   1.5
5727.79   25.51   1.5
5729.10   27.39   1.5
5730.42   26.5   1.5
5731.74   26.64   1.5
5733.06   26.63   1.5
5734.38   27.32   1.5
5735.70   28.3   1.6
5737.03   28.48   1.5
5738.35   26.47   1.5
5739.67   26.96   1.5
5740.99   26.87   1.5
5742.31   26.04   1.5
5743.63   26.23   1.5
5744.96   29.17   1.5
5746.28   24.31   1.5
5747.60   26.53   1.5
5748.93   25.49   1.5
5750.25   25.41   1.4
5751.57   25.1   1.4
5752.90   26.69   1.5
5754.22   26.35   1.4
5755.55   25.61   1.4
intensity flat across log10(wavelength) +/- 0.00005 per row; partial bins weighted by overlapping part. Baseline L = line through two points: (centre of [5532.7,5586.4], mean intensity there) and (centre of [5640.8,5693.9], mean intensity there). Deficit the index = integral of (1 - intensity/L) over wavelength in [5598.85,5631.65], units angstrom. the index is 1.9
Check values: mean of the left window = 25.7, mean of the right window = 26.1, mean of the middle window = 24.4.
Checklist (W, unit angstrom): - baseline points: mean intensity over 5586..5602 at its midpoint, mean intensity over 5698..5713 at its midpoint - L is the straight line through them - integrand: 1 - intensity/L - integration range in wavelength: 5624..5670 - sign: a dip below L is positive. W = -1.9 angstrom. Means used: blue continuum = 24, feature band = 25.4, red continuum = 24.7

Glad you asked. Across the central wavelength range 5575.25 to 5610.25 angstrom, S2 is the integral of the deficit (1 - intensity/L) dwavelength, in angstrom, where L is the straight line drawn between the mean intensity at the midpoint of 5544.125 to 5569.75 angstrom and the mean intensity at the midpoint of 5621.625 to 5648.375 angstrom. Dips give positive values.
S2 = 2.1 angstrom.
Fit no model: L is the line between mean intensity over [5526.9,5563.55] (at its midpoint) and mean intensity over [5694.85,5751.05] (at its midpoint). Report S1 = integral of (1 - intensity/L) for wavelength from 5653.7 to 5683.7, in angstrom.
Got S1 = 0.5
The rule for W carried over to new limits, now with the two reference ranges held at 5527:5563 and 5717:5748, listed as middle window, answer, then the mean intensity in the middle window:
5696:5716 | 1.08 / 25.2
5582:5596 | 1.02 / 24.4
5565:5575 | 0.72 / 24.4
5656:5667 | 0.89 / 24.4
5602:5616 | 1.04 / 24.4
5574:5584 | 0.38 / 25.3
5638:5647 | -0.02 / 26.5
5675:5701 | -0.27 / 26.9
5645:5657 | 0.35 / 25.7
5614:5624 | 0.85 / 24.2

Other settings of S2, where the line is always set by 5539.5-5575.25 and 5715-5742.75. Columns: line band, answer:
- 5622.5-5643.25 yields 0.6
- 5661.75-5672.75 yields 0.5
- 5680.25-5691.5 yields -0.3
